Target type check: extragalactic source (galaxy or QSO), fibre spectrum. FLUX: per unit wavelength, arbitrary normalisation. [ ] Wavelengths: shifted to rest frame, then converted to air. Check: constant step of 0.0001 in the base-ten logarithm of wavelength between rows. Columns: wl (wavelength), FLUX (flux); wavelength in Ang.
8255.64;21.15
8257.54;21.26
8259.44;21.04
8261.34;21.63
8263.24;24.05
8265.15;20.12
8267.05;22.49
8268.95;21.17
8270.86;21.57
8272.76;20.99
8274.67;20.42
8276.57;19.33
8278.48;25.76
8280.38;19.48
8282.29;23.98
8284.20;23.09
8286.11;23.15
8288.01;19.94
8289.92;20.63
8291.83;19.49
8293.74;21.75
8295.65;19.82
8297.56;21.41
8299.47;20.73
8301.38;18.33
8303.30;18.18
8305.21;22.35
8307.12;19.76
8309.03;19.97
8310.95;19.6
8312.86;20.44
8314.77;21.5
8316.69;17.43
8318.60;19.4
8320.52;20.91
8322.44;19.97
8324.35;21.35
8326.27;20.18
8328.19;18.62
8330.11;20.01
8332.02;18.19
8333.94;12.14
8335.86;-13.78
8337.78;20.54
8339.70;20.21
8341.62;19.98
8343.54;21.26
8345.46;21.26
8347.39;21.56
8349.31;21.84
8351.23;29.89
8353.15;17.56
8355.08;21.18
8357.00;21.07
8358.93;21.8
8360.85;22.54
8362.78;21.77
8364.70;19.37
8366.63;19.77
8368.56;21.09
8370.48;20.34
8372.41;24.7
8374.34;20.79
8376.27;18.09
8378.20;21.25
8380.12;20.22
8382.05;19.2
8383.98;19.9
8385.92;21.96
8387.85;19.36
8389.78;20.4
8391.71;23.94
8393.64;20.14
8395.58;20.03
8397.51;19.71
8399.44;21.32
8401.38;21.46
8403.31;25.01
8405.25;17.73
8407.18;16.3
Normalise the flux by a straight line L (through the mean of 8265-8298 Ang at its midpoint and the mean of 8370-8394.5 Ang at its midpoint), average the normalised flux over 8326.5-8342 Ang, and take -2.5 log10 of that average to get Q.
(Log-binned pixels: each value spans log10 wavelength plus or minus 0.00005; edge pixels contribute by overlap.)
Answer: 0.40 mag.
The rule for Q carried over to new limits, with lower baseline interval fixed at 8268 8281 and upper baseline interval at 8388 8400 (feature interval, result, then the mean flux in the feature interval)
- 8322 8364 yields 0.107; 19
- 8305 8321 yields 0.059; 20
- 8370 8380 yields -0.006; 21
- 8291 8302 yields 0.046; 20.3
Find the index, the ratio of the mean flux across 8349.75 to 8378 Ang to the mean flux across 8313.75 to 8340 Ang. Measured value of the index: 1.27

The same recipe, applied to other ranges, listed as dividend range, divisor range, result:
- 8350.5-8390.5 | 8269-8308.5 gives 1.00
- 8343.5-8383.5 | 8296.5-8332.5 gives 1.07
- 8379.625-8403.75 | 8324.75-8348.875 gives 1.24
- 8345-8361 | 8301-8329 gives 1.11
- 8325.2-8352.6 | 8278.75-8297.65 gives 0.84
